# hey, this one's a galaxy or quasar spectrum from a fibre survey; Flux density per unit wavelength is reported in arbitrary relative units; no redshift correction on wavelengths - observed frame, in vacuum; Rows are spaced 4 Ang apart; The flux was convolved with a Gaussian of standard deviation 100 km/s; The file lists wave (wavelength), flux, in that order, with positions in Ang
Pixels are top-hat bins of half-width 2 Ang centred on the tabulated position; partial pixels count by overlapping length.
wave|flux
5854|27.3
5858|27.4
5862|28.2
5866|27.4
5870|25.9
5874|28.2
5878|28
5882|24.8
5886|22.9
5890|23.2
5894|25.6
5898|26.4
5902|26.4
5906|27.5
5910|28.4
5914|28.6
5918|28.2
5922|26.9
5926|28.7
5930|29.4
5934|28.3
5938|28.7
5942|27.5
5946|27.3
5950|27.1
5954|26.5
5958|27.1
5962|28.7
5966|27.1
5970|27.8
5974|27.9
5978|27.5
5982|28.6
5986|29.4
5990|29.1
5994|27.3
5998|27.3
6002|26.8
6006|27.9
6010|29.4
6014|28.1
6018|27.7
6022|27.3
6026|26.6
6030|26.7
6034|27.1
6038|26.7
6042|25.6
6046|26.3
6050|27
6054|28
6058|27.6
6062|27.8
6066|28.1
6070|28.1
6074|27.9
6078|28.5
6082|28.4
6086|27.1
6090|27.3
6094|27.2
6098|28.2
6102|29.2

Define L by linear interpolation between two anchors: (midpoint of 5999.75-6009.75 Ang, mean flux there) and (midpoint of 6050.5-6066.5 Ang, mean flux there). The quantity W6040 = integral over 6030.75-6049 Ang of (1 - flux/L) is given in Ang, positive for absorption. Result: 0.8 Ang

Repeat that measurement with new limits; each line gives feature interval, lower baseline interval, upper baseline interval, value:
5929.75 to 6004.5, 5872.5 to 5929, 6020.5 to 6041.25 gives -3.0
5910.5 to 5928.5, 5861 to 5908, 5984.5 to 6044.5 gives -1.1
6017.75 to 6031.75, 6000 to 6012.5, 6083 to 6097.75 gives 0.4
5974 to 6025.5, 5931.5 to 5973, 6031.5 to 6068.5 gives -1.1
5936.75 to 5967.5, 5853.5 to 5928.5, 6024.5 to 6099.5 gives -0.5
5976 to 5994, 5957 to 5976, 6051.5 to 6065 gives -0.5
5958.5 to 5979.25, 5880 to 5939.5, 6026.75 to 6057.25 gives -0.7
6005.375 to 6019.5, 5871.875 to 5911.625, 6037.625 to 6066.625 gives -0.8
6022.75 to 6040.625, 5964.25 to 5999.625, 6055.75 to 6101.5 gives 0.8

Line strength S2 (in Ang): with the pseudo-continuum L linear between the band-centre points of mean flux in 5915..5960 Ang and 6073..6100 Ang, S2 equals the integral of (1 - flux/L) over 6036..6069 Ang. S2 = 0.8 Ang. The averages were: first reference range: 27.8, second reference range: 27.8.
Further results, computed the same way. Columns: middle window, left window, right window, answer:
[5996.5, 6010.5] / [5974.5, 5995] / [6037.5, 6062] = 0.1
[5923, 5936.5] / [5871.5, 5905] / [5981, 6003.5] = -1.0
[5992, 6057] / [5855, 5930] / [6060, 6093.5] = 0.8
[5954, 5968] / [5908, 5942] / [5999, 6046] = 0.2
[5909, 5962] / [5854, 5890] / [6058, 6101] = -2.0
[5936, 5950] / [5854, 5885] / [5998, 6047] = -0.3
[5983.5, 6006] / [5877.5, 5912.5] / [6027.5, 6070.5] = -1.1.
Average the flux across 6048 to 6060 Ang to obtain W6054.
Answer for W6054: 27.5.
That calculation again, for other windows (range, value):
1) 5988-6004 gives 27.6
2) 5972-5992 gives 28.5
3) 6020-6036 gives 26.9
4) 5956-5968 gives 27.6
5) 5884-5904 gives 24.9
